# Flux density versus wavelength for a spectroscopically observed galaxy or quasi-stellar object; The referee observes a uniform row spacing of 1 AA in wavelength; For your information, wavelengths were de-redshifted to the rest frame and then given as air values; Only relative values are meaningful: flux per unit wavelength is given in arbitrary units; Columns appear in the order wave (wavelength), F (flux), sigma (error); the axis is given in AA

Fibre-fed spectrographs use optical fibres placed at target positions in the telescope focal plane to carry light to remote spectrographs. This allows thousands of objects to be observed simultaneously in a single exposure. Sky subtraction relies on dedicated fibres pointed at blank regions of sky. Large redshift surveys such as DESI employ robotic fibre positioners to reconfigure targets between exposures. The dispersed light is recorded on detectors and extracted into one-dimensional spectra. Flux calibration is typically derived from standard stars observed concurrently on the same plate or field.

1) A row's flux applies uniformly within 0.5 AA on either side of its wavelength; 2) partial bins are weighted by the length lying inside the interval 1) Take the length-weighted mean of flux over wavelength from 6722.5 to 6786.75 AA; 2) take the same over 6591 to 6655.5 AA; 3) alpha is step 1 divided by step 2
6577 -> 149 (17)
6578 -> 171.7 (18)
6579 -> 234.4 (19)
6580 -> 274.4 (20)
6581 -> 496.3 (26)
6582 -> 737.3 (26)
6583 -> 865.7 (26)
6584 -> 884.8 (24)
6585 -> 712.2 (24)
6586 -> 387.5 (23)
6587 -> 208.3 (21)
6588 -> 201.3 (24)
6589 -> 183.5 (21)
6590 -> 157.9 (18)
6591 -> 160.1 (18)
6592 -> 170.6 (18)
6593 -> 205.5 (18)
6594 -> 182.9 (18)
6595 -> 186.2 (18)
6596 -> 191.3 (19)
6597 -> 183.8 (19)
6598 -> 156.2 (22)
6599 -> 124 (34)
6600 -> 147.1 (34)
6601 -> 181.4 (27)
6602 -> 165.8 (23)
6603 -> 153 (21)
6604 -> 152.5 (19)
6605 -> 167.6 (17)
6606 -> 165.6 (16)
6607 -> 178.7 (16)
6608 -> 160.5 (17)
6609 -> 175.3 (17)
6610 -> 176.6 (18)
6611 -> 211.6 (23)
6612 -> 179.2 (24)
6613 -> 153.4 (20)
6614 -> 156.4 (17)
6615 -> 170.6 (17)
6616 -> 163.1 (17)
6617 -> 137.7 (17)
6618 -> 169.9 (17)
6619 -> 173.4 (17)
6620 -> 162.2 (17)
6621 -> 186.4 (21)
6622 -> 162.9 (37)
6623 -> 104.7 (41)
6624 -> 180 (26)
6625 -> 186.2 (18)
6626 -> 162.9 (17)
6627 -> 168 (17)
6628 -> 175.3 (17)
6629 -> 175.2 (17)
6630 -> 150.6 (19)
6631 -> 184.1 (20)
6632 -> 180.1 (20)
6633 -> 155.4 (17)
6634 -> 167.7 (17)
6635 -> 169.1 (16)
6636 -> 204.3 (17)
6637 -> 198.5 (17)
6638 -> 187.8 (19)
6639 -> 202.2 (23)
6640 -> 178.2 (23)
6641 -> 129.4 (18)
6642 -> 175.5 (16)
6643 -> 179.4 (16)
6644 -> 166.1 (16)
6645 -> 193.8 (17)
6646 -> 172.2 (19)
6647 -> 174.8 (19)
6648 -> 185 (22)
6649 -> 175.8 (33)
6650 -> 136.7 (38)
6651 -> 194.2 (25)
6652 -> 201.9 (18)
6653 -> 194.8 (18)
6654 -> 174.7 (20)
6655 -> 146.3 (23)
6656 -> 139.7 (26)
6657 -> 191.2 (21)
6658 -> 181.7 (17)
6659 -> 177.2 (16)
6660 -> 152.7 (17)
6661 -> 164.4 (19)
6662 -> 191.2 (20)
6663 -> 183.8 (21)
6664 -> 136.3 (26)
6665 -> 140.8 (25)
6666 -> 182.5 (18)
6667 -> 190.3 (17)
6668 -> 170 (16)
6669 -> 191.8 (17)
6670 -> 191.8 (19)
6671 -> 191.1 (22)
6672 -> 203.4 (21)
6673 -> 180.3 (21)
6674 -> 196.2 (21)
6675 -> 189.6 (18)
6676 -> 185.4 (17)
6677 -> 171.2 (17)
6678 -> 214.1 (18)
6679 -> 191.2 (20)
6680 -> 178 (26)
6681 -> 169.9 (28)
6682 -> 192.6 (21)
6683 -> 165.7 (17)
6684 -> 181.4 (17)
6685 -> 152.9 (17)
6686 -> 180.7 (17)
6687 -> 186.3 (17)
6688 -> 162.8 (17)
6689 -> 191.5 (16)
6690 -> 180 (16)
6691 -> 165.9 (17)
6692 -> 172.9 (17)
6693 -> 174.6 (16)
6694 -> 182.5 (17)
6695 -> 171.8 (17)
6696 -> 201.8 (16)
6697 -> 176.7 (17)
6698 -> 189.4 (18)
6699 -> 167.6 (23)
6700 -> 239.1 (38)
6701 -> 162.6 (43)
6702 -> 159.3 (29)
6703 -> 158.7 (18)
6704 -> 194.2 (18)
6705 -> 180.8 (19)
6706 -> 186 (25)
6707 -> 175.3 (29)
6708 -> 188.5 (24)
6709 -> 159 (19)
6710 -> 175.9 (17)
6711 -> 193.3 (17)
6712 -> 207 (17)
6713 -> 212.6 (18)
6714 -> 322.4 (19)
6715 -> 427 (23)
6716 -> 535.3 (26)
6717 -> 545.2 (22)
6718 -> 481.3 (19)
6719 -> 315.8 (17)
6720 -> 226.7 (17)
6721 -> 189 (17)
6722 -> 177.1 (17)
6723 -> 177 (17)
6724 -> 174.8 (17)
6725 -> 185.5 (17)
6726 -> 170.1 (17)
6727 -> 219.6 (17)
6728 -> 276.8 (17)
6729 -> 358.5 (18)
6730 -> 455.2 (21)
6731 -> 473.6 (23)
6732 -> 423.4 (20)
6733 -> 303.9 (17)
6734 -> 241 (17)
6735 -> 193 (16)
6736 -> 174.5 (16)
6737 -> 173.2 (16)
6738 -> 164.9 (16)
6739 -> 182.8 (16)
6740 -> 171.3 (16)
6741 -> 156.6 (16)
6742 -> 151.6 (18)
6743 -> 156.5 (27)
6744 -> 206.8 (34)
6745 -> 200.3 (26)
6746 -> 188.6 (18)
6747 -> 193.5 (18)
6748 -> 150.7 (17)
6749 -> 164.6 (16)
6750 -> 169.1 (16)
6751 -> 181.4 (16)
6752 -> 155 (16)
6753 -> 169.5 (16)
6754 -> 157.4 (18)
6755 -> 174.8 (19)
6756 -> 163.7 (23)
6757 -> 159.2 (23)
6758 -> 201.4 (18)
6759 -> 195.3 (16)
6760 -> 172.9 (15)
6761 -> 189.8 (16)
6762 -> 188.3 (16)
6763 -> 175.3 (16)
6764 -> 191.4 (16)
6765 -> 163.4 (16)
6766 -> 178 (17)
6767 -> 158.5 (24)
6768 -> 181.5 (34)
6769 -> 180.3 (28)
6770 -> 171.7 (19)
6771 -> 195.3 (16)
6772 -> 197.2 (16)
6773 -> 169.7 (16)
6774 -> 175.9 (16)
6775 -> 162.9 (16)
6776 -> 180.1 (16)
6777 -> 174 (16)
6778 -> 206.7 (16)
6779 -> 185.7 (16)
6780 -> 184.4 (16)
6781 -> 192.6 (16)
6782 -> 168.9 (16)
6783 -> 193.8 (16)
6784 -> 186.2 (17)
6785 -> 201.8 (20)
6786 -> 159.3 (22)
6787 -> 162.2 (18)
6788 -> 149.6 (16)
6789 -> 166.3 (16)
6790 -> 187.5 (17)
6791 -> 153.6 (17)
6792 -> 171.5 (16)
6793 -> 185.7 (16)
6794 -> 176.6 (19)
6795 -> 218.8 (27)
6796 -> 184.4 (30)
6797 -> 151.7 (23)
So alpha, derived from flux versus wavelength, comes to 1.2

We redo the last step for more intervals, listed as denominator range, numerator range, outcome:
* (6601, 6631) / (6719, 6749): 1.35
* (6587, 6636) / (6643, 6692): 1.05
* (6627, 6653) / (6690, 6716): 1.15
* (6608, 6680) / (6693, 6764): 1.26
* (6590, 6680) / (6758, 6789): 1.04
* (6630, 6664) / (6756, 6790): 1.02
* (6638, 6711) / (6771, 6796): 1.01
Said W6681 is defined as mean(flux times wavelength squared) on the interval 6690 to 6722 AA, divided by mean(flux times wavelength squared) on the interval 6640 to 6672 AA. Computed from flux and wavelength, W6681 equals 1.35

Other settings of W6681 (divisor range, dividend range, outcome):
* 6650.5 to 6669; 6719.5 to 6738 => 1.49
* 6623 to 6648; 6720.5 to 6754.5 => 1.27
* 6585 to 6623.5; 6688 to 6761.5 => 1.24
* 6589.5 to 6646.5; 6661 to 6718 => 1.22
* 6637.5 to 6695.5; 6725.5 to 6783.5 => 1.16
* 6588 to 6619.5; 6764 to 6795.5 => 1.11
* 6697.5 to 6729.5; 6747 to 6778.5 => 0.74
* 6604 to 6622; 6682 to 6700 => 1.08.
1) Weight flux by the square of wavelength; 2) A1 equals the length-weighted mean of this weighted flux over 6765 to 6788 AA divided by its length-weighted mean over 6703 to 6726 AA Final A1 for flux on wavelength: 0.7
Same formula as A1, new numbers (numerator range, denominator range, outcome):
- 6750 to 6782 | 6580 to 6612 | 0.69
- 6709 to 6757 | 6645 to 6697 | 1.36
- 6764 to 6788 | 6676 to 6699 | 1.02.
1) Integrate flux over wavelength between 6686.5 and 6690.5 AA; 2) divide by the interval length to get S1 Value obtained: 180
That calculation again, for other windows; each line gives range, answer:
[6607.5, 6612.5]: 181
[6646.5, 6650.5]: 168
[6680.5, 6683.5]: 176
